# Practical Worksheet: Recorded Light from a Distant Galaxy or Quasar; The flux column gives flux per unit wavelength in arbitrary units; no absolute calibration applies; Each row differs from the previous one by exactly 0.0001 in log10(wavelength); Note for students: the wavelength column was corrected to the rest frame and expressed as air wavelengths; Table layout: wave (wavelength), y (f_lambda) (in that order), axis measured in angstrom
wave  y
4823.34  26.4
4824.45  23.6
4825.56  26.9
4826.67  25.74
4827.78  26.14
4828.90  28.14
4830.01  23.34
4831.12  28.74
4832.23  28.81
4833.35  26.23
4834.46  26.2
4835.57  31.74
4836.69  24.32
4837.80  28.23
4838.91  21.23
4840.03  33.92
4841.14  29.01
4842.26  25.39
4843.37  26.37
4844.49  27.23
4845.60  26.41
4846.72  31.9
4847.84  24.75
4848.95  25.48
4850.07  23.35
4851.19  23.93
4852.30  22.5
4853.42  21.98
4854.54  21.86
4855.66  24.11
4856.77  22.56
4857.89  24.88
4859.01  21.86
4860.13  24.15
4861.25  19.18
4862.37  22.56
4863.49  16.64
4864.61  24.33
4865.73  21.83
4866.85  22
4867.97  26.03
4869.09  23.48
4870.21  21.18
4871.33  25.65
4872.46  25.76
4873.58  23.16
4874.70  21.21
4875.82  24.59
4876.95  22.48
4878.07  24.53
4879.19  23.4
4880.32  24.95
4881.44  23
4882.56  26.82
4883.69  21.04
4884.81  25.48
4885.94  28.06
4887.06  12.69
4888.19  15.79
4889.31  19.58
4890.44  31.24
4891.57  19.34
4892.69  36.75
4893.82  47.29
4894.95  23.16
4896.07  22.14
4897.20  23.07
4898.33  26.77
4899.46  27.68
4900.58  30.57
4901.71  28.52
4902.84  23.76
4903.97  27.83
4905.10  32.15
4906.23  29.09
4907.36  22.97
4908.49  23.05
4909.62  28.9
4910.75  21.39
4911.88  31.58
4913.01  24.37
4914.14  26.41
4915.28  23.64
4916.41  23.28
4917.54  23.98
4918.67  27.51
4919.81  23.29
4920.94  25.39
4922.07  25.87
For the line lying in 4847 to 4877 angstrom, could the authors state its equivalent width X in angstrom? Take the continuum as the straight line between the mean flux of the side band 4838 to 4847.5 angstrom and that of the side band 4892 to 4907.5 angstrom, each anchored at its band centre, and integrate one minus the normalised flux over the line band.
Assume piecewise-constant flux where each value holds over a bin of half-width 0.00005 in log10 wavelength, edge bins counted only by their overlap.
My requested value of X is 5.2 angstrom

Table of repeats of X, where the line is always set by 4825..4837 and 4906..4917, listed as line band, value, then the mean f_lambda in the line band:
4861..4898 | 2.9 angstrom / 24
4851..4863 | 1.7 angstrom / 22.6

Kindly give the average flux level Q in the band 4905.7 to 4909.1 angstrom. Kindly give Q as 25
